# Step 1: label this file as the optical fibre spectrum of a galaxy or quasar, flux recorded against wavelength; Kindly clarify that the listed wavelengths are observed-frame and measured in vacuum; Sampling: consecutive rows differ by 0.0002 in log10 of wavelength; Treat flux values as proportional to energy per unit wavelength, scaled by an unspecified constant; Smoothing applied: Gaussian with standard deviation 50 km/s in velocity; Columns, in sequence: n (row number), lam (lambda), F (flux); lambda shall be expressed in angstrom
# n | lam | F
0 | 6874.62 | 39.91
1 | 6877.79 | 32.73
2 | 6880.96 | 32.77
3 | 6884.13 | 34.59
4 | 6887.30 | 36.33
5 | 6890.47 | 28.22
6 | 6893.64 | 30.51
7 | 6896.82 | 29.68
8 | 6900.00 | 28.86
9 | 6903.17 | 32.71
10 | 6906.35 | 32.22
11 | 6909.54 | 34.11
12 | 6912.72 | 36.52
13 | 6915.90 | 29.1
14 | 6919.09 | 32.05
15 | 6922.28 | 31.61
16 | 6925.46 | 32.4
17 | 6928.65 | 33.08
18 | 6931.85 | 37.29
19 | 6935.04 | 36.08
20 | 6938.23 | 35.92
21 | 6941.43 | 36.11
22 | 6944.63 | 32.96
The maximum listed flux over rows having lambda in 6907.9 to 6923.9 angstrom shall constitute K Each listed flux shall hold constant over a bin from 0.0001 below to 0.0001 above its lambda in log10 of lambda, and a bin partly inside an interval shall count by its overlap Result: 36.52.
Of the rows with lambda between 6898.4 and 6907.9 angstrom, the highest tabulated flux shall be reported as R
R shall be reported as 32.71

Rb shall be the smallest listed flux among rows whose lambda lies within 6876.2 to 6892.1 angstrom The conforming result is 28.22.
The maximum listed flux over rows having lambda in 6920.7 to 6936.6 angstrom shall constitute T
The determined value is 37.29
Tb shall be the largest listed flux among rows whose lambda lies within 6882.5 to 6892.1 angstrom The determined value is 36.33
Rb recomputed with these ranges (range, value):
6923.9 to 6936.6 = 32.4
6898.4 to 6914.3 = 28.86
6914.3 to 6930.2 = 29.1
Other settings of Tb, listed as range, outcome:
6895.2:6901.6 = 29.68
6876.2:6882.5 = 32.77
